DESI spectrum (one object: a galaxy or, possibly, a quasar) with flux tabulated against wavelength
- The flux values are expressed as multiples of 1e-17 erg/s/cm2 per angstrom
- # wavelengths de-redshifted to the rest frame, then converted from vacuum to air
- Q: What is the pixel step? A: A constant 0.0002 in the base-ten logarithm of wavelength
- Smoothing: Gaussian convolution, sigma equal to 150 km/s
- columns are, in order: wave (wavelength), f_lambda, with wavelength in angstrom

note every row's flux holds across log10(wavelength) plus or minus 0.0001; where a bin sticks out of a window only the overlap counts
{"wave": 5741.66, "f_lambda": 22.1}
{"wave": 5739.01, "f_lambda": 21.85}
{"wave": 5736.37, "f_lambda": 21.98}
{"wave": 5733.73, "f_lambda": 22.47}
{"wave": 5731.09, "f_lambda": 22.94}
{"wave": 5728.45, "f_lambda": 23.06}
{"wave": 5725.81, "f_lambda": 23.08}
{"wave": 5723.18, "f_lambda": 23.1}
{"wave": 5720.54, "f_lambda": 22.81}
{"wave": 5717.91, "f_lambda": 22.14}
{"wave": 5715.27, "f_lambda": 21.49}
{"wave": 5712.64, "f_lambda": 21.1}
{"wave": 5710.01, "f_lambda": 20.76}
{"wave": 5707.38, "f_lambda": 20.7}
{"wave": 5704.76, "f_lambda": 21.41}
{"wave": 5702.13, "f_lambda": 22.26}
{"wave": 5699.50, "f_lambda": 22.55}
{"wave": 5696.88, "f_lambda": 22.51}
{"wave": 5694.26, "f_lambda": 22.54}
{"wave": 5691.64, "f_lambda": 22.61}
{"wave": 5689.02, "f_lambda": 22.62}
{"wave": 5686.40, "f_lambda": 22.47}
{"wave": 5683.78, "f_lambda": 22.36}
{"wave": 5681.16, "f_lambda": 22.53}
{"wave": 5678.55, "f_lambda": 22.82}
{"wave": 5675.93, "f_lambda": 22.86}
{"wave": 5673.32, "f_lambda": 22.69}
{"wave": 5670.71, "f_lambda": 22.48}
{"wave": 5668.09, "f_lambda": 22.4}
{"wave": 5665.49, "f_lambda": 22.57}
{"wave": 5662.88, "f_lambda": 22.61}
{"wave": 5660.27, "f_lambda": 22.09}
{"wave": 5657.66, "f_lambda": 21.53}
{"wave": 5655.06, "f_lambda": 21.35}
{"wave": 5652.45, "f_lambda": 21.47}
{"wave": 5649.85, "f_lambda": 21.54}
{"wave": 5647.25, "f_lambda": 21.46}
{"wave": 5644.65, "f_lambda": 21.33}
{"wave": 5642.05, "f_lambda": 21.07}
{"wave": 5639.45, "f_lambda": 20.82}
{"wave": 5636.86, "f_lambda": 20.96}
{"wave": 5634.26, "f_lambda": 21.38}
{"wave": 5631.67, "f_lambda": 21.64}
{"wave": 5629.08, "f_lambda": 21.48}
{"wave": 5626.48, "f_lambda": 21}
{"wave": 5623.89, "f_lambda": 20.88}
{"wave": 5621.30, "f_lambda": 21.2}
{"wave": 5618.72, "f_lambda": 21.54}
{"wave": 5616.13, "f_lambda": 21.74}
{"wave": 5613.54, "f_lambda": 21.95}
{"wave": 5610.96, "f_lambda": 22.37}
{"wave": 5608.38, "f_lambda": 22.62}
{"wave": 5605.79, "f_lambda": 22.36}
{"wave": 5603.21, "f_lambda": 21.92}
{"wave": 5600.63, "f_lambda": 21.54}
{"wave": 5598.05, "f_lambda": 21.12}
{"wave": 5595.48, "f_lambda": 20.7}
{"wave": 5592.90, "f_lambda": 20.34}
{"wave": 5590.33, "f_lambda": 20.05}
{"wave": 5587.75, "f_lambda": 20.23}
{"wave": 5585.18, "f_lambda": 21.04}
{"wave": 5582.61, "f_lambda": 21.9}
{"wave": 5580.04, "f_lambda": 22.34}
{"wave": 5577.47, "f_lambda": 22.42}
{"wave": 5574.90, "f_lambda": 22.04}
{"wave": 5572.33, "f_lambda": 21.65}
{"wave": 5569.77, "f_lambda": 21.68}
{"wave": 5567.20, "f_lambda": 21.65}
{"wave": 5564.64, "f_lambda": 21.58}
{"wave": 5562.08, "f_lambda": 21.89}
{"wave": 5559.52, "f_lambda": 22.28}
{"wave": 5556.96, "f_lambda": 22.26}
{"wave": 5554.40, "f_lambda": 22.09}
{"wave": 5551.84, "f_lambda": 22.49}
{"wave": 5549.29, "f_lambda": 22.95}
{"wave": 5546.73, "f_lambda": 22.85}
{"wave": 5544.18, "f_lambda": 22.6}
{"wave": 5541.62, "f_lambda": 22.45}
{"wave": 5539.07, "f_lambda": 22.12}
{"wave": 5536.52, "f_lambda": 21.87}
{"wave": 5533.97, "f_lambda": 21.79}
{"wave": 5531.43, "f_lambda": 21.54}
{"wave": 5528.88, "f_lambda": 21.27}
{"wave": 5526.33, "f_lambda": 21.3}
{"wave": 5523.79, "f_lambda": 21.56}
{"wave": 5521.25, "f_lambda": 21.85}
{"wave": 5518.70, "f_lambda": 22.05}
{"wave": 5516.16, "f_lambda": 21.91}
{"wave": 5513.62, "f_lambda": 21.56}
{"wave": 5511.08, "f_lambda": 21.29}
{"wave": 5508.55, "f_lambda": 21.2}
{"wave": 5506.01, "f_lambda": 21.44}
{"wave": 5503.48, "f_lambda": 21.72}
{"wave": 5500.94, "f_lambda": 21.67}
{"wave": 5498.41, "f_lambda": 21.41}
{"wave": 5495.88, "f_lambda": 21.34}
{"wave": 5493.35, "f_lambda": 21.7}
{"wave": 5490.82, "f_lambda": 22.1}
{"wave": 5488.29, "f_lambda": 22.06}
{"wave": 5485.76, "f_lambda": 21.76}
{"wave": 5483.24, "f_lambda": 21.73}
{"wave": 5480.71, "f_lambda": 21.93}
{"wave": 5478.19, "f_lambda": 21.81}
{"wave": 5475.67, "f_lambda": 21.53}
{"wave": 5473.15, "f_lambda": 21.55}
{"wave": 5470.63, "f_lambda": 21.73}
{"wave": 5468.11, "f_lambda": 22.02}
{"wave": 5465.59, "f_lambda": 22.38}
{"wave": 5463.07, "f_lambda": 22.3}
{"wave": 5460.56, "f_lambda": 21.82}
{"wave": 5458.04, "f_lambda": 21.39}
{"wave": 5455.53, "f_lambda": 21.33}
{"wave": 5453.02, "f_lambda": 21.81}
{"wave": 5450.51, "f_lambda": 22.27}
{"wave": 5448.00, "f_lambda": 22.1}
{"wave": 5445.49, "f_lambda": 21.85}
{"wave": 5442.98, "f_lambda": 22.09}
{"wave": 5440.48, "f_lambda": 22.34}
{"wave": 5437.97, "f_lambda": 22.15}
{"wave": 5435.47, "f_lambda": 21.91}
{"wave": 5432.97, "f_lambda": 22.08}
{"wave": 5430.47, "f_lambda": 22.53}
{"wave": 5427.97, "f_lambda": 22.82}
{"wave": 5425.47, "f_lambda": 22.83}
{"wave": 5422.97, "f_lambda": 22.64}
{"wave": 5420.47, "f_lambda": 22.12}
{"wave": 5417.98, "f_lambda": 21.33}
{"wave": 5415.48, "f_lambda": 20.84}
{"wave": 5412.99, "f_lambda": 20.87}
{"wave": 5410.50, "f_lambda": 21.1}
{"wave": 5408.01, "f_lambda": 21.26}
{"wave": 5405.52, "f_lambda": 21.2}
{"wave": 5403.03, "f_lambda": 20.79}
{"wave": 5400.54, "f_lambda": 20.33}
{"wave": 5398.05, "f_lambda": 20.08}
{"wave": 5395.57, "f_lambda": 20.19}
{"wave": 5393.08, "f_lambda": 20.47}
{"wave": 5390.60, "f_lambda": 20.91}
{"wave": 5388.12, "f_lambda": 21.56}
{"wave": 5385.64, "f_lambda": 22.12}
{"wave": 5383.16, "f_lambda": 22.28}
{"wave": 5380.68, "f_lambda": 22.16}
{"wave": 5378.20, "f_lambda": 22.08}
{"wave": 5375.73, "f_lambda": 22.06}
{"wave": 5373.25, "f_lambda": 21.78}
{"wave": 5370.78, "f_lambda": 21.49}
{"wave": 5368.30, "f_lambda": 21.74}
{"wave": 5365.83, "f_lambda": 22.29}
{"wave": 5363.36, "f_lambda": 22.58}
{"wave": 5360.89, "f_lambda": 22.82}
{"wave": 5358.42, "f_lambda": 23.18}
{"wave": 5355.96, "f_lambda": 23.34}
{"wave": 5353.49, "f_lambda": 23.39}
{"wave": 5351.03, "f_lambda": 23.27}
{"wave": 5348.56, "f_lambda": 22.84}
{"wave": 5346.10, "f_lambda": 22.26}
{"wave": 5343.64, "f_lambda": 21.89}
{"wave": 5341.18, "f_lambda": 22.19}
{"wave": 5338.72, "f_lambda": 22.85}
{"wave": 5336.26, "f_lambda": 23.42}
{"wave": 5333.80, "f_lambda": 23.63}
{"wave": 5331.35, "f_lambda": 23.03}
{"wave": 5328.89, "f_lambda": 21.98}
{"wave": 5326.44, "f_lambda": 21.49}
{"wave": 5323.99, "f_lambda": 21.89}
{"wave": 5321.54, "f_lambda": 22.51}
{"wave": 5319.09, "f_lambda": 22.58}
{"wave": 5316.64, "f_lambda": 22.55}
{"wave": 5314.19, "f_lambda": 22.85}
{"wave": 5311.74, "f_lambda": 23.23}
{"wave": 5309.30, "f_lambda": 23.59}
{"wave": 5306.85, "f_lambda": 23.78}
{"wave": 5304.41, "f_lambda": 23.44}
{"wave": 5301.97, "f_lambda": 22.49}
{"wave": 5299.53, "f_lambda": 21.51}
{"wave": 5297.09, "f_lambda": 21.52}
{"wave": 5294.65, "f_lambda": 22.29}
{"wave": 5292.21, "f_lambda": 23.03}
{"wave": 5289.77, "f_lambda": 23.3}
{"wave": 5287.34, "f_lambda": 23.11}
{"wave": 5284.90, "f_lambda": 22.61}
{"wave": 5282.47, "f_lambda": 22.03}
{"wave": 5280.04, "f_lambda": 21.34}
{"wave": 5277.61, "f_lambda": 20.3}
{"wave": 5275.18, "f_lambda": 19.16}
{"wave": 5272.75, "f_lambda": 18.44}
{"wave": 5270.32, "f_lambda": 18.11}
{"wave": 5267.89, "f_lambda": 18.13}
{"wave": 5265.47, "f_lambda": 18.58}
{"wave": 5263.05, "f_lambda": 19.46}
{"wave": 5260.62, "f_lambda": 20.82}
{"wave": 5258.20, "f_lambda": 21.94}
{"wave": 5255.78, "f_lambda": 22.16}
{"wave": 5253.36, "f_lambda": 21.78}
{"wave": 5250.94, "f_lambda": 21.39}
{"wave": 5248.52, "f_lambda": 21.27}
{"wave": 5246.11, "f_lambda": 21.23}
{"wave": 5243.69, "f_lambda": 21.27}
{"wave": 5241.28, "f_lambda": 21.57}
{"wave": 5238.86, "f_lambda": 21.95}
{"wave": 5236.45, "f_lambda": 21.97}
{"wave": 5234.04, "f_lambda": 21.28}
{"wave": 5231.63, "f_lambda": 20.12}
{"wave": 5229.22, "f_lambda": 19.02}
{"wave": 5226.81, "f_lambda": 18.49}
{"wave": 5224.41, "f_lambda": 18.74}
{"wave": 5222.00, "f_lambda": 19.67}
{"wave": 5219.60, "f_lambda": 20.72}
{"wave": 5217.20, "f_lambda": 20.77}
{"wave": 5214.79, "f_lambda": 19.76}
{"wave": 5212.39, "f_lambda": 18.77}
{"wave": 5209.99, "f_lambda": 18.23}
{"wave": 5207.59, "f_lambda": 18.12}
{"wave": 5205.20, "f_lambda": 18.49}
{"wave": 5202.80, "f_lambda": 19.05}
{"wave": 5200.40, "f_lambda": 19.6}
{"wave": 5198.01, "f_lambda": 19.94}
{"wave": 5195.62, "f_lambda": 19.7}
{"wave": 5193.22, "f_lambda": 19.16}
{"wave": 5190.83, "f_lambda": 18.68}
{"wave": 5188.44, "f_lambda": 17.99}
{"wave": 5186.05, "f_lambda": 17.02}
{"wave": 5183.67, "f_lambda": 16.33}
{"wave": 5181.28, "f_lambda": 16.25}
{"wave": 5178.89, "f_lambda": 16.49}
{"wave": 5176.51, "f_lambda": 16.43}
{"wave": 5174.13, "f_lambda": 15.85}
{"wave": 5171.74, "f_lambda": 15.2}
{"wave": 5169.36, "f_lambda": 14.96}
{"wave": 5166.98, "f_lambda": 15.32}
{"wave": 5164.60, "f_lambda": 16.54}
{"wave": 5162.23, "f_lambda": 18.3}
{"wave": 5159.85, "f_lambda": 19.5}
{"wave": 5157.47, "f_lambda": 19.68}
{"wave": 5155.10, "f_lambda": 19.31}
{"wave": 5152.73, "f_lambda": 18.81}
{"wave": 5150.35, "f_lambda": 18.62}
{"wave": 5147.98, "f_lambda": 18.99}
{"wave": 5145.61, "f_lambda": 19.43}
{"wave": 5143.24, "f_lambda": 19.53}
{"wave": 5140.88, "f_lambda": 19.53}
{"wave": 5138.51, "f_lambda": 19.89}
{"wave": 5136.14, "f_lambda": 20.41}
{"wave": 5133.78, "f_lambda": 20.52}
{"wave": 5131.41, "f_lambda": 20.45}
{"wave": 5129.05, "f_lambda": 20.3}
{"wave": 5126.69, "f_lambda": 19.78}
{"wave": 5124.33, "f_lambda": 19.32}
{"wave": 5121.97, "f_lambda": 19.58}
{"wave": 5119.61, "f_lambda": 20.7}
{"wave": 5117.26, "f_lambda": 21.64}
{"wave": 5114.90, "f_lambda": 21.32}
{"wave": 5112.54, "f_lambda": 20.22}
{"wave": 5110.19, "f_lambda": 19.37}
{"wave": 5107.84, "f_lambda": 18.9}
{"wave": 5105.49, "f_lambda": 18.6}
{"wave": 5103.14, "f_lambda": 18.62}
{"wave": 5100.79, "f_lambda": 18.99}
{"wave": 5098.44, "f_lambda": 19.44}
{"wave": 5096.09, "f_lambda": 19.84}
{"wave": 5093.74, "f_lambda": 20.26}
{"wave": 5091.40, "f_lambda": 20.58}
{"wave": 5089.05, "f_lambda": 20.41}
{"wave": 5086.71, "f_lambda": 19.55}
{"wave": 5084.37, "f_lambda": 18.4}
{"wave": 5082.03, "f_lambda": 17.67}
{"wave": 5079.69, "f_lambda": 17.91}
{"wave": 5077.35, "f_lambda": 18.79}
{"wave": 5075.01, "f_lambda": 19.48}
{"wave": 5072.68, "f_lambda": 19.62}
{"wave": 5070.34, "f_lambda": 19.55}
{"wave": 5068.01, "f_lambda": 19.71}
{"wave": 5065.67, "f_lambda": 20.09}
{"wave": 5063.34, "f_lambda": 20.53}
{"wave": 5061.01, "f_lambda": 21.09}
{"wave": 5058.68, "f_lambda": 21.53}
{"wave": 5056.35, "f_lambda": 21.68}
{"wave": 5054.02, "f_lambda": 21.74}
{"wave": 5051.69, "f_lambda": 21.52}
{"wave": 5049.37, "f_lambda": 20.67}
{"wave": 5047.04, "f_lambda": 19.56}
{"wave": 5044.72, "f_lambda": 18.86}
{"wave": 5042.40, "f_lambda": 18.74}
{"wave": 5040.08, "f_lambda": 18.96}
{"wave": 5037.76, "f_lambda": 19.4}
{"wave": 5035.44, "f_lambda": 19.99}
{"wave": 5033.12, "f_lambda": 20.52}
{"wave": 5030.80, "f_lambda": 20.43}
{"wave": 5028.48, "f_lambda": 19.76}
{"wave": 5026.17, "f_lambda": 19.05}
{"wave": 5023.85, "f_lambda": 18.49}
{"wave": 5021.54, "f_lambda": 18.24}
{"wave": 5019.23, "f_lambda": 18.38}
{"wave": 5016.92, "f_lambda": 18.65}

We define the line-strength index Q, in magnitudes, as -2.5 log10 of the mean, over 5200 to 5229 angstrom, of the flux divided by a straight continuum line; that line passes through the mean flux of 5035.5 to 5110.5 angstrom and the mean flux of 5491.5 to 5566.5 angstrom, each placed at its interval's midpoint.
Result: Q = 0.07 mag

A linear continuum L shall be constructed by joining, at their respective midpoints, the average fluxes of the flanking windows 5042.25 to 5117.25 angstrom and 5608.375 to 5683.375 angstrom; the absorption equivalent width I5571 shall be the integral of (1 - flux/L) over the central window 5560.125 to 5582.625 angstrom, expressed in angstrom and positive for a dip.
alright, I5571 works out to -0.4 angstrom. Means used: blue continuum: 19.8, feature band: 21.9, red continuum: 21.8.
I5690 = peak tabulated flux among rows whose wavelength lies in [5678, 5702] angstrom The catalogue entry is 22.82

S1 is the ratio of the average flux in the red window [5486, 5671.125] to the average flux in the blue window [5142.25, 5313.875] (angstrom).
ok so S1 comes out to 1.1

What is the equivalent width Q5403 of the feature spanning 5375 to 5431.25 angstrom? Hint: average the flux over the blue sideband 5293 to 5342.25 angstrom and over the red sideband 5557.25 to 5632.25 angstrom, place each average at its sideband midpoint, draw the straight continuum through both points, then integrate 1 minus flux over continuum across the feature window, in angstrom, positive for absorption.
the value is 2.1 angstrom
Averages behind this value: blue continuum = 22.6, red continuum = 21.6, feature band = 21.5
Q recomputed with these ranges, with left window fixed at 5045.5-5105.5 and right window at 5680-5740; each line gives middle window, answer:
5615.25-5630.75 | 0.03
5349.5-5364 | -0.11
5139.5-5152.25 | 0.05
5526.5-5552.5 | -0.03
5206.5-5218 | 0.07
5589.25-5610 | 0.02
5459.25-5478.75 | -0.03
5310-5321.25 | -0.10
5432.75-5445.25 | -0.04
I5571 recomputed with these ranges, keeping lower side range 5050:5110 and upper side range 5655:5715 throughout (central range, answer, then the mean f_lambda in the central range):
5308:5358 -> -4.7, 22.7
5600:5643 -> 0.7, 21.6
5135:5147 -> 0.2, 19.7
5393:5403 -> 0.3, 20.3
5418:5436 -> -1.0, 22.4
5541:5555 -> -0.6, 22.6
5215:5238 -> 0.3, 20.1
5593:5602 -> 0.3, 21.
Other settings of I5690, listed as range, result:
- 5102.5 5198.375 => 21.64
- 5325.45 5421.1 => 23.63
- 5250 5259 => 22.16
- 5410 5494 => 22.83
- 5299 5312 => 23.78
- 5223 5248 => 21.97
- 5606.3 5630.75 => 22.62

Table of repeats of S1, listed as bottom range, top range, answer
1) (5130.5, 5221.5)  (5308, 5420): 1.19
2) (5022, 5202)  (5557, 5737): 1.14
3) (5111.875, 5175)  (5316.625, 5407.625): 1.16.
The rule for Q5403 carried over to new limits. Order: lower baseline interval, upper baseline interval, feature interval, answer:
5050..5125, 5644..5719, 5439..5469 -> -1.1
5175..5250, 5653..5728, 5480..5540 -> -1.6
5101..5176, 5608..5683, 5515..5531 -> -0.4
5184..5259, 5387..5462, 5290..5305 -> -1.3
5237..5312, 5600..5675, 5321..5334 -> -0.5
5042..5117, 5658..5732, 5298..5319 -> -2.2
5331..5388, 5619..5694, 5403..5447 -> 1.0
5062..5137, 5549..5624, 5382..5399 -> -0.2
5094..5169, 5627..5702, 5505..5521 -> -0.2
